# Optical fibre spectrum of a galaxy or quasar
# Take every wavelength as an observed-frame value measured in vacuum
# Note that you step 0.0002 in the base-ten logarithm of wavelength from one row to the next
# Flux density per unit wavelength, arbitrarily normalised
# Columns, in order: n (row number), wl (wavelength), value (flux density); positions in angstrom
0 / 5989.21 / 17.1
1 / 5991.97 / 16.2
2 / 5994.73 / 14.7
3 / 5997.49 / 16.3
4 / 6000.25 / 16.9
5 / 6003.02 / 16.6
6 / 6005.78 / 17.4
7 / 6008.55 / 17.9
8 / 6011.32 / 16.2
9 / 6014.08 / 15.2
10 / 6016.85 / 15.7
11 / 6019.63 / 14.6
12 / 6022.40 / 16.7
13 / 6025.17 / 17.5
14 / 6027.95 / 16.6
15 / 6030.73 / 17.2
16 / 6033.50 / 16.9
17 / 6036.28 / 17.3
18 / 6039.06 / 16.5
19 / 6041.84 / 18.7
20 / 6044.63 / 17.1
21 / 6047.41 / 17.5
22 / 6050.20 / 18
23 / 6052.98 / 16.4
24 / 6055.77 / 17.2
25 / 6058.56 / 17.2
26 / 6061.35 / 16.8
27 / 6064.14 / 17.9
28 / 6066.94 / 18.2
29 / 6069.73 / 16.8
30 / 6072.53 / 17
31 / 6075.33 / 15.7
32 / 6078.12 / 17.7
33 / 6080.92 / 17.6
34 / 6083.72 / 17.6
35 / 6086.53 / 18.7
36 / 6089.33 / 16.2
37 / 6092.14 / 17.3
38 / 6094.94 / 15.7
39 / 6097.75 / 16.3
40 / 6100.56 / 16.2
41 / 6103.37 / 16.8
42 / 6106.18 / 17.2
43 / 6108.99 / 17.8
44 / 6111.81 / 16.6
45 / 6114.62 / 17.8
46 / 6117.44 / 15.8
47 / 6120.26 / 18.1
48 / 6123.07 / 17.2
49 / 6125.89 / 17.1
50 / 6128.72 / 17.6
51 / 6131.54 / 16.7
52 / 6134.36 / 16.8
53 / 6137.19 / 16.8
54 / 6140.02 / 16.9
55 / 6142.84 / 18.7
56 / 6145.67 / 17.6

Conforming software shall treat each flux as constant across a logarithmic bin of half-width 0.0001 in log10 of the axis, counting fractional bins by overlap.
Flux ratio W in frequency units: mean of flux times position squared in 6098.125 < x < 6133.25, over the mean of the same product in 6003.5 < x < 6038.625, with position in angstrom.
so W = 1.06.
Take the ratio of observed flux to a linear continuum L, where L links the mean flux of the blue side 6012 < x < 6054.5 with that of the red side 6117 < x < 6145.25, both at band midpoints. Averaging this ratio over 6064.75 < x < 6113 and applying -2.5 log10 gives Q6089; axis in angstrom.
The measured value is 0.00 mag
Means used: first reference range 16.8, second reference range 17.2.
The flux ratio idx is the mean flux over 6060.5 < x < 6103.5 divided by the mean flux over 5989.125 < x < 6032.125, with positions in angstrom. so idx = 1.04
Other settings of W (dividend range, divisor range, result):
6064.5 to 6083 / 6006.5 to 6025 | 1.08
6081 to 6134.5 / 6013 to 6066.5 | 1.03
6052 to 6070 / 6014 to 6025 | 1.11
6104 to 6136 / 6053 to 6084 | 1.01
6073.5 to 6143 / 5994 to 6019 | 1.08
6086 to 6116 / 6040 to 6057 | 0.99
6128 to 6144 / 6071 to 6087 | 1.01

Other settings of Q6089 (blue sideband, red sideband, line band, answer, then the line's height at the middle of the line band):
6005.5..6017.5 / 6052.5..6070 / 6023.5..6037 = -0.02 mag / 16.8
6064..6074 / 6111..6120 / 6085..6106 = 0.02 mag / 17.1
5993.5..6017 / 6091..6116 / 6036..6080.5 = -0.04 mag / 16.6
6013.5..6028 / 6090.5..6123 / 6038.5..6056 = -0.07 mag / 16.3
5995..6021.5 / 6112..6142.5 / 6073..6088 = -0.04 mag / 16.8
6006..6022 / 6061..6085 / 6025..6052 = -0.05 mag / 16.6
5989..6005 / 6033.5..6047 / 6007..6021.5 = 0.05 mag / 16.7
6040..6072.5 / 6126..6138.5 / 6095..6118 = 0.02 mag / 17.1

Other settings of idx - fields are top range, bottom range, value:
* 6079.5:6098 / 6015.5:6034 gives 1.04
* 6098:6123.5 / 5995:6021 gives 1.05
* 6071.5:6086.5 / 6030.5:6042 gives 1.00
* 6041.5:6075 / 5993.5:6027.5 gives 1.06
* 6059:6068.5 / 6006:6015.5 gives 1.06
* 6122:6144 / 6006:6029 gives 1.05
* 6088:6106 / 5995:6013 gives 0.98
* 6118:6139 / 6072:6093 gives 0.99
